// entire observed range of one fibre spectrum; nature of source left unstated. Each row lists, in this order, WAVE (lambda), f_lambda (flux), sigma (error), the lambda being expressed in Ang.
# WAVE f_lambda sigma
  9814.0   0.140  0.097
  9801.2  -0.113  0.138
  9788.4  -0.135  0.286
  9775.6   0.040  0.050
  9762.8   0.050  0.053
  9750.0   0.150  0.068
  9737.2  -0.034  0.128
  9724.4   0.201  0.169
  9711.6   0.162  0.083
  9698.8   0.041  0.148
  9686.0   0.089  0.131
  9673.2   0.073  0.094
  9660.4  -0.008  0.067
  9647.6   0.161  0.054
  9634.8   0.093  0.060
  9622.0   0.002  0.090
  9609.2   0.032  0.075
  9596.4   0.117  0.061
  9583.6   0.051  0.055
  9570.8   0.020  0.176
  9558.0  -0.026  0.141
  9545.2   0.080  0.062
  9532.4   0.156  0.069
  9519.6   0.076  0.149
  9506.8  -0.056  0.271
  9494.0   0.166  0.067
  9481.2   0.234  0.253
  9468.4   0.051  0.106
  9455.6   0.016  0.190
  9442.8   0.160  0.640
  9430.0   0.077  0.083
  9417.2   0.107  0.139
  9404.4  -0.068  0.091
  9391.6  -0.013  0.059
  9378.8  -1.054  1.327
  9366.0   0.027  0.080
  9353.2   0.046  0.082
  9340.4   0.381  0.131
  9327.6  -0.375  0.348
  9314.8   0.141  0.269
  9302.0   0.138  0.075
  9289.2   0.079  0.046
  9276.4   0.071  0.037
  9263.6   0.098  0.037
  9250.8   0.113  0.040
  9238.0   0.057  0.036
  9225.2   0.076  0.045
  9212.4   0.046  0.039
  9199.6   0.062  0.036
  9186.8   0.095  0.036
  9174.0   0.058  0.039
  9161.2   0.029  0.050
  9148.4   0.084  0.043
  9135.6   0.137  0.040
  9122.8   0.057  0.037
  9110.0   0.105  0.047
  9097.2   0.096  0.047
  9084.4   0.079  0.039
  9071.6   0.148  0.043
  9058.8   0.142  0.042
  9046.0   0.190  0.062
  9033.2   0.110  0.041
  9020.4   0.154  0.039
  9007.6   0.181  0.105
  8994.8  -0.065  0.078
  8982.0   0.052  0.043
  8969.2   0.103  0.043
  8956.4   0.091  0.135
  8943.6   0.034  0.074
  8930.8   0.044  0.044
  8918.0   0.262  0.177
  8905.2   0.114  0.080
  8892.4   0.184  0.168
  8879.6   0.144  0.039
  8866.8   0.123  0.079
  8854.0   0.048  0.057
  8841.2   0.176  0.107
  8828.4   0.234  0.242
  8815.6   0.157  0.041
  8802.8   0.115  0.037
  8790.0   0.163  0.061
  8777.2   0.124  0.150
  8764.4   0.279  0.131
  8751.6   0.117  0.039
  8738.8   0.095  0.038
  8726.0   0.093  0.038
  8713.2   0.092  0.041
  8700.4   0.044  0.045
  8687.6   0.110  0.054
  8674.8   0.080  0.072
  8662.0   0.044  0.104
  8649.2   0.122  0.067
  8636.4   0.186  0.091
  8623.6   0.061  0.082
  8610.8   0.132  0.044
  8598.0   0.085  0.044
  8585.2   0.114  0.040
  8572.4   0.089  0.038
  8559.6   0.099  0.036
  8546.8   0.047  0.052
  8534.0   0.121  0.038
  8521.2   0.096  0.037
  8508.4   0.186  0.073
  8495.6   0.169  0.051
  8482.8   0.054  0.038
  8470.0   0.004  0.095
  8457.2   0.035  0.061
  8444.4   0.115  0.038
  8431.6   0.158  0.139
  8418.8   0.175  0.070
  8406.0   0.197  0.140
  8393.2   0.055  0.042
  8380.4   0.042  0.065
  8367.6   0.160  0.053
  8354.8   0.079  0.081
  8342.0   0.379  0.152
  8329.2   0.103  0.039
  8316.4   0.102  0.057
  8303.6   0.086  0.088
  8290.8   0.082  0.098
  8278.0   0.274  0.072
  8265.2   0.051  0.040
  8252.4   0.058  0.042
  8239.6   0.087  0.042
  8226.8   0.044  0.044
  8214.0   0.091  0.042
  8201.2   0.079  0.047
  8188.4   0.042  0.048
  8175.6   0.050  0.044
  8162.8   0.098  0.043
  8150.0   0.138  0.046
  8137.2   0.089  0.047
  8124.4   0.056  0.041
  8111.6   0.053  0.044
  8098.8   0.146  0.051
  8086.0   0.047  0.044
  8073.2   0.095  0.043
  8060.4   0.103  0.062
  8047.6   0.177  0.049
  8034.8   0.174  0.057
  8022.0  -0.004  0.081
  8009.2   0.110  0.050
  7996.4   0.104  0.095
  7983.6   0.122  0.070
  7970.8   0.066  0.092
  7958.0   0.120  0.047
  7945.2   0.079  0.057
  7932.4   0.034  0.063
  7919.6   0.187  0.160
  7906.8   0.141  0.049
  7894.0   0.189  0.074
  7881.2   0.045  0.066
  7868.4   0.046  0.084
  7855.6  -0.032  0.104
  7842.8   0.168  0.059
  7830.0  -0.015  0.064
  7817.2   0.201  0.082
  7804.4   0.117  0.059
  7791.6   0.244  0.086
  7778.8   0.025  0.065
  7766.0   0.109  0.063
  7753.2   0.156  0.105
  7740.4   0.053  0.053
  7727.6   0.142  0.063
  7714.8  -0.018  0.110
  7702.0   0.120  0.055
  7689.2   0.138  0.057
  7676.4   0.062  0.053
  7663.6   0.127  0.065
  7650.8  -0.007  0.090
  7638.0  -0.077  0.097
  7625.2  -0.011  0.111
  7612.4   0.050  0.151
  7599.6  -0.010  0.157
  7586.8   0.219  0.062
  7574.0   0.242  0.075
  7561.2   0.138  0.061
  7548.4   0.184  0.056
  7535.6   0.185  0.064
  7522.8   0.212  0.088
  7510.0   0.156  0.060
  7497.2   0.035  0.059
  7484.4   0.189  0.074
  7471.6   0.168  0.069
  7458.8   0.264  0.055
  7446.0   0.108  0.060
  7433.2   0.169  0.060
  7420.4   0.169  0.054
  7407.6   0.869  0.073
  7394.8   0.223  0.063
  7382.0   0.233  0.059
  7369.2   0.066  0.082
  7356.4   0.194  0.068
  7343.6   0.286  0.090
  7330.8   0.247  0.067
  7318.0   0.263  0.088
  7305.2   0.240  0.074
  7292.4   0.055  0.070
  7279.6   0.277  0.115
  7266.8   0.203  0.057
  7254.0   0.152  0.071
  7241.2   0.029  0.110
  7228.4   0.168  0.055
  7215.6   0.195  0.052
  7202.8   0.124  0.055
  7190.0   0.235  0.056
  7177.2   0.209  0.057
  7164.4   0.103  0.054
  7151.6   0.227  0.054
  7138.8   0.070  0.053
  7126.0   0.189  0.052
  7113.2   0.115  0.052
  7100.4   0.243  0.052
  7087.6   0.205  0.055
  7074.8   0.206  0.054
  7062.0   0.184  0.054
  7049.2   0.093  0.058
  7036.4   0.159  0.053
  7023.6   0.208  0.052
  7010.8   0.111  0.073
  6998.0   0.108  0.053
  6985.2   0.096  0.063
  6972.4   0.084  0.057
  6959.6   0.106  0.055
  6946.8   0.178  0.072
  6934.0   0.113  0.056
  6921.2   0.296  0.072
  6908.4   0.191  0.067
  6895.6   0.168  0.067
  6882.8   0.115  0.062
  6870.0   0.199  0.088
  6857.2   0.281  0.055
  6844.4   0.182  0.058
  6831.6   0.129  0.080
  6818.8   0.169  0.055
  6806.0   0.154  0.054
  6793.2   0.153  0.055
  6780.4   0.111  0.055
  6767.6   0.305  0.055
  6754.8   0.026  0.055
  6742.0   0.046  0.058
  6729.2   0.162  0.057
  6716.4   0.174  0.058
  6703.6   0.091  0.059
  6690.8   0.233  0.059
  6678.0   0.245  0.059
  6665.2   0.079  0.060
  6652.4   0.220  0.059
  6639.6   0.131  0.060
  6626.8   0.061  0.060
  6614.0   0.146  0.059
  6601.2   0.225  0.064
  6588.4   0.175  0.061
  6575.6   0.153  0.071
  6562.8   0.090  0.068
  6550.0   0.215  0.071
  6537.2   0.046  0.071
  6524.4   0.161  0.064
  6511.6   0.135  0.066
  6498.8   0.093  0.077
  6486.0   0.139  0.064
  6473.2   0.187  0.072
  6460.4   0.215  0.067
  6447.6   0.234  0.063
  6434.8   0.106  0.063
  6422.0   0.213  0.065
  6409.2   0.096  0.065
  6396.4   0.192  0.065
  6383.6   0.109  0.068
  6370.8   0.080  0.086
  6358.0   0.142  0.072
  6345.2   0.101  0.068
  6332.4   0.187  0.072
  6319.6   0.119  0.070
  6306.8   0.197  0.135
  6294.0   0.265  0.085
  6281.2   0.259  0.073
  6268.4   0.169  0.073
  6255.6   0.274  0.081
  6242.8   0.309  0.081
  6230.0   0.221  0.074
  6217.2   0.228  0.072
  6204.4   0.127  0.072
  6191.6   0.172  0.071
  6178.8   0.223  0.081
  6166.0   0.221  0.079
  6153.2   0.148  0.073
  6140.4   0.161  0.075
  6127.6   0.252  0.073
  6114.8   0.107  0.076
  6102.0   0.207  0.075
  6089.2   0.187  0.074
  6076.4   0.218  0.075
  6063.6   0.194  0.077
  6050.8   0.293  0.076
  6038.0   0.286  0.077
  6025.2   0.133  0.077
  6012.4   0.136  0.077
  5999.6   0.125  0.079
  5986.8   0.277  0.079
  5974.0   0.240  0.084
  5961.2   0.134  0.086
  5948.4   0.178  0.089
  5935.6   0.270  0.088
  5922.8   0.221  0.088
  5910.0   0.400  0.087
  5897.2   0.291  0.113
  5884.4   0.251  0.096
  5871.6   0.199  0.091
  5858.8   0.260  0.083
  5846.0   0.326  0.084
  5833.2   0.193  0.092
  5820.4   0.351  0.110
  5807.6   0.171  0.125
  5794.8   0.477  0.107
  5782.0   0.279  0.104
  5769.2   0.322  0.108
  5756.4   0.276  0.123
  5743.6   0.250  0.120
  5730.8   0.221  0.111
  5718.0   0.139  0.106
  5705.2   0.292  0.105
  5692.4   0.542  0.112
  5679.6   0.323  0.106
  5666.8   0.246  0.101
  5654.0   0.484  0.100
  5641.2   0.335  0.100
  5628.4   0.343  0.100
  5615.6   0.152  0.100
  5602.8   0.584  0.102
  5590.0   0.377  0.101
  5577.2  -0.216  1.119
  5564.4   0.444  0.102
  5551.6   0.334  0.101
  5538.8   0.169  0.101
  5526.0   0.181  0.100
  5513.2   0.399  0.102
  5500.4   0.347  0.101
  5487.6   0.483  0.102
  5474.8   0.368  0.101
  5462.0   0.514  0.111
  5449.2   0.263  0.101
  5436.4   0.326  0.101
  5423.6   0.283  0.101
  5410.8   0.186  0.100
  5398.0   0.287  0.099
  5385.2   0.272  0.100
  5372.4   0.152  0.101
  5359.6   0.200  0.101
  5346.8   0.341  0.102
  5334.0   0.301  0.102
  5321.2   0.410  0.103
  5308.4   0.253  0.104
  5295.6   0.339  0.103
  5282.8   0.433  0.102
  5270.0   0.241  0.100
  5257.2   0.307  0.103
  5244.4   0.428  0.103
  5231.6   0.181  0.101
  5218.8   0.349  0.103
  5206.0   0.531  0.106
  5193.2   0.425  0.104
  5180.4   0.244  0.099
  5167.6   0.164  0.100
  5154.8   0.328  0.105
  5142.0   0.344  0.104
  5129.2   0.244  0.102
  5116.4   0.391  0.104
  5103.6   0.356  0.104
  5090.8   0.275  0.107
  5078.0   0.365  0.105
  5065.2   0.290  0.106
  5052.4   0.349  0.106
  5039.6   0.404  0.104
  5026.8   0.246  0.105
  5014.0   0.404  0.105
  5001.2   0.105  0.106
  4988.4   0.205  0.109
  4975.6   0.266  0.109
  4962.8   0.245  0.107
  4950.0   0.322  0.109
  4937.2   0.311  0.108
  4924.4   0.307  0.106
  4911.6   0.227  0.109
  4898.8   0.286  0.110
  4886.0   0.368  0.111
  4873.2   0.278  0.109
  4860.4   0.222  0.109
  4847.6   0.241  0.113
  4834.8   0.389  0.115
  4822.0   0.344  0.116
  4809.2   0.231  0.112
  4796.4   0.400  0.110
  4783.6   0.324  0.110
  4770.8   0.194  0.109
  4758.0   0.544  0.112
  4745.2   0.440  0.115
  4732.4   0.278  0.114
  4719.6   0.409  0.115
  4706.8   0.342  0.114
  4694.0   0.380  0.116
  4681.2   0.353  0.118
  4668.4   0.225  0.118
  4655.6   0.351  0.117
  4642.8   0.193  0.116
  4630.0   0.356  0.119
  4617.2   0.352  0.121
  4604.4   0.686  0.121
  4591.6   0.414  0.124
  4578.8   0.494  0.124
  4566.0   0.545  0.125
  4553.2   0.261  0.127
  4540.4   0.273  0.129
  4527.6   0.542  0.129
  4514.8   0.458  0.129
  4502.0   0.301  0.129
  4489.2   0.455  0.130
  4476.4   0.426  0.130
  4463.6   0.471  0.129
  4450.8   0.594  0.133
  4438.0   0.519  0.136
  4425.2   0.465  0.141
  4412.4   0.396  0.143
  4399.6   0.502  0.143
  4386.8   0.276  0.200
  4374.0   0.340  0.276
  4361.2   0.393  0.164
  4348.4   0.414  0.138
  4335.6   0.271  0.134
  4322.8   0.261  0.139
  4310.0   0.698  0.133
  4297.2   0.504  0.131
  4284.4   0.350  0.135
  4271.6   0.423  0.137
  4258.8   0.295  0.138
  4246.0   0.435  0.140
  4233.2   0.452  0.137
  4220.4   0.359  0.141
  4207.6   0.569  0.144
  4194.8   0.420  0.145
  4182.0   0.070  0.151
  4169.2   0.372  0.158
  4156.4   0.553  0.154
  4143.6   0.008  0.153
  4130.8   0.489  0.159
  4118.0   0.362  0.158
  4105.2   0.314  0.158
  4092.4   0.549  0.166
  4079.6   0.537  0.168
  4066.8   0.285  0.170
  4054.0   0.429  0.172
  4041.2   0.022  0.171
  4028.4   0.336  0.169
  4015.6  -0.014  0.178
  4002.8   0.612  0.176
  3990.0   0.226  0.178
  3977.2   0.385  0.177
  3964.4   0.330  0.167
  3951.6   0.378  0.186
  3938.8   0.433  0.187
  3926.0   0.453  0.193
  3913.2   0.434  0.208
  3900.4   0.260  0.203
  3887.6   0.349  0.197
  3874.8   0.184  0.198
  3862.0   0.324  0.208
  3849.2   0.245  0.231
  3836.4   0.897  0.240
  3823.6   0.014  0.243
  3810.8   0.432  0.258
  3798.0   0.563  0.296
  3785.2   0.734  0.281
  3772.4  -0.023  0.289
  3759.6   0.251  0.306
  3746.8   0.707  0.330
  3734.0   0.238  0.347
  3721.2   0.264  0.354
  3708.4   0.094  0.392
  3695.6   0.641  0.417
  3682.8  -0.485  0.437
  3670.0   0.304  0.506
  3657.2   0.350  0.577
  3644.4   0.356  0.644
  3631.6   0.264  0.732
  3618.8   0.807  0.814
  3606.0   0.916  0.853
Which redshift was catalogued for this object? 0.129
